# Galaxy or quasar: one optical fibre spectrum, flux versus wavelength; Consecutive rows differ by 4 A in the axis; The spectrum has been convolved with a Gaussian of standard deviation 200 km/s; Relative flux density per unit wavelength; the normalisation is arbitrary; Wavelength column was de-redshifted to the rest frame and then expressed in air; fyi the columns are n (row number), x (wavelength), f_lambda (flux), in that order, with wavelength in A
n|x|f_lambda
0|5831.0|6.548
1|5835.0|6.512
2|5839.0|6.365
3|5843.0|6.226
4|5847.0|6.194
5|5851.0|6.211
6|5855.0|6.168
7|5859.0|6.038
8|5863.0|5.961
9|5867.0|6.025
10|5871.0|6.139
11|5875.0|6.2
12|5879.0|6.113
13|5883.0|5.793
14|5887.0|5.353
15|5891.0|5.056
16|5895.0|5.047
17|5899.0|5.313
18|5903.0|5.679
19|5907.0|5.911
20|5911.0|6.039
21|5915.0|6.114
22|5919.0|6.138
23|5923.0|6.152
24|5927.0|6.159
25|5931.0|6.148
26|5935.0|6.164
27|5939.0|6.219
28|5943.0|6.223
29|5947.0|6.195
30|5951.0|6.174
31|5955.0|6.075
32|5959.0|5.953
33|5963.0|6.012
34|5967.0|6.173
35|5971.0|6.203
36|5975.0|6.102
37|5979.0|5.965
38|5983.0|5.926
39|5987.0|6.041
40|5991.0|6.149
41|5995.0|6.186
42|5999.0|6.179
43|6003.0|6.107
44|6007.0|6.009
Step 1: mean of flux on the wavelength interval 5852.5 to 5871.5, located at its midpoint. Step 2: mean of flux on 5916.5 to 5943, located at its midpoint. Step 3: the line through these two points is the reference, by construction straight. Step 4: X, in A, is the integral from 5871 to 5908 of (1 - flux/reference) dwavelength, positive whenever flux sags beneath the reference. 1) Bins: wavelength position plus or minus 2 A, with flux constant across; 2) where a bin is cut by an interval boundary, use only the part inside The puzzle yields 2.89 A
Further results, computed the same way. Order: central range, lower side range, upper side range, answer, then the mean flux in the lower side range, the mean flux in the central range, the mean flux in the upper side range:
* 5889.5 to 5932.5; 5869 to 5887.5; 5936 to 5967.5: 1.7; 5.97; 5.8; 6.13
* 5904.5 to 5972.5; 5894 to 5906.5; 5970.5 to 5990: -4.7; 5.44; 6.12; 6.04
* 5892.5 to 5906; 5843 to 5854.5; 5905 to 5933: 1.6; 6.2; 5.38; 6.09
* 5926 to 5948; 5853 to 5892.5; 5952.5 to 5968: -0.6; 5.9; 6.19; 6.05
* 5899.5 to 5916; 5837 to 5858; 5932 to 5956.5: 0.9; 6.22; 5.87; 6.18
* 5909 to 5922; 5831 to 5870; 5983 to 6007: 0.1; 6.21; 6.1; 6.1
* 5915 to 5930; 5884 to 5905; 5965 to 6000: -1.6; 5.31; 6.14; 6.1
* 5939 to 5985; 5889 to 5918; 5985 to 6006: -1.2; 5.61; 6.1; 6.13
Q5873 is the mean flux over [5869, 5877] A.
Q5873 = 6.17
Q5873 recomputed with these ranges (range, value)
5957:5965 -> 5.98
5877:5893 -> 5.58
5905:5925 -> 6.07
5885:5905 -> 5.29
